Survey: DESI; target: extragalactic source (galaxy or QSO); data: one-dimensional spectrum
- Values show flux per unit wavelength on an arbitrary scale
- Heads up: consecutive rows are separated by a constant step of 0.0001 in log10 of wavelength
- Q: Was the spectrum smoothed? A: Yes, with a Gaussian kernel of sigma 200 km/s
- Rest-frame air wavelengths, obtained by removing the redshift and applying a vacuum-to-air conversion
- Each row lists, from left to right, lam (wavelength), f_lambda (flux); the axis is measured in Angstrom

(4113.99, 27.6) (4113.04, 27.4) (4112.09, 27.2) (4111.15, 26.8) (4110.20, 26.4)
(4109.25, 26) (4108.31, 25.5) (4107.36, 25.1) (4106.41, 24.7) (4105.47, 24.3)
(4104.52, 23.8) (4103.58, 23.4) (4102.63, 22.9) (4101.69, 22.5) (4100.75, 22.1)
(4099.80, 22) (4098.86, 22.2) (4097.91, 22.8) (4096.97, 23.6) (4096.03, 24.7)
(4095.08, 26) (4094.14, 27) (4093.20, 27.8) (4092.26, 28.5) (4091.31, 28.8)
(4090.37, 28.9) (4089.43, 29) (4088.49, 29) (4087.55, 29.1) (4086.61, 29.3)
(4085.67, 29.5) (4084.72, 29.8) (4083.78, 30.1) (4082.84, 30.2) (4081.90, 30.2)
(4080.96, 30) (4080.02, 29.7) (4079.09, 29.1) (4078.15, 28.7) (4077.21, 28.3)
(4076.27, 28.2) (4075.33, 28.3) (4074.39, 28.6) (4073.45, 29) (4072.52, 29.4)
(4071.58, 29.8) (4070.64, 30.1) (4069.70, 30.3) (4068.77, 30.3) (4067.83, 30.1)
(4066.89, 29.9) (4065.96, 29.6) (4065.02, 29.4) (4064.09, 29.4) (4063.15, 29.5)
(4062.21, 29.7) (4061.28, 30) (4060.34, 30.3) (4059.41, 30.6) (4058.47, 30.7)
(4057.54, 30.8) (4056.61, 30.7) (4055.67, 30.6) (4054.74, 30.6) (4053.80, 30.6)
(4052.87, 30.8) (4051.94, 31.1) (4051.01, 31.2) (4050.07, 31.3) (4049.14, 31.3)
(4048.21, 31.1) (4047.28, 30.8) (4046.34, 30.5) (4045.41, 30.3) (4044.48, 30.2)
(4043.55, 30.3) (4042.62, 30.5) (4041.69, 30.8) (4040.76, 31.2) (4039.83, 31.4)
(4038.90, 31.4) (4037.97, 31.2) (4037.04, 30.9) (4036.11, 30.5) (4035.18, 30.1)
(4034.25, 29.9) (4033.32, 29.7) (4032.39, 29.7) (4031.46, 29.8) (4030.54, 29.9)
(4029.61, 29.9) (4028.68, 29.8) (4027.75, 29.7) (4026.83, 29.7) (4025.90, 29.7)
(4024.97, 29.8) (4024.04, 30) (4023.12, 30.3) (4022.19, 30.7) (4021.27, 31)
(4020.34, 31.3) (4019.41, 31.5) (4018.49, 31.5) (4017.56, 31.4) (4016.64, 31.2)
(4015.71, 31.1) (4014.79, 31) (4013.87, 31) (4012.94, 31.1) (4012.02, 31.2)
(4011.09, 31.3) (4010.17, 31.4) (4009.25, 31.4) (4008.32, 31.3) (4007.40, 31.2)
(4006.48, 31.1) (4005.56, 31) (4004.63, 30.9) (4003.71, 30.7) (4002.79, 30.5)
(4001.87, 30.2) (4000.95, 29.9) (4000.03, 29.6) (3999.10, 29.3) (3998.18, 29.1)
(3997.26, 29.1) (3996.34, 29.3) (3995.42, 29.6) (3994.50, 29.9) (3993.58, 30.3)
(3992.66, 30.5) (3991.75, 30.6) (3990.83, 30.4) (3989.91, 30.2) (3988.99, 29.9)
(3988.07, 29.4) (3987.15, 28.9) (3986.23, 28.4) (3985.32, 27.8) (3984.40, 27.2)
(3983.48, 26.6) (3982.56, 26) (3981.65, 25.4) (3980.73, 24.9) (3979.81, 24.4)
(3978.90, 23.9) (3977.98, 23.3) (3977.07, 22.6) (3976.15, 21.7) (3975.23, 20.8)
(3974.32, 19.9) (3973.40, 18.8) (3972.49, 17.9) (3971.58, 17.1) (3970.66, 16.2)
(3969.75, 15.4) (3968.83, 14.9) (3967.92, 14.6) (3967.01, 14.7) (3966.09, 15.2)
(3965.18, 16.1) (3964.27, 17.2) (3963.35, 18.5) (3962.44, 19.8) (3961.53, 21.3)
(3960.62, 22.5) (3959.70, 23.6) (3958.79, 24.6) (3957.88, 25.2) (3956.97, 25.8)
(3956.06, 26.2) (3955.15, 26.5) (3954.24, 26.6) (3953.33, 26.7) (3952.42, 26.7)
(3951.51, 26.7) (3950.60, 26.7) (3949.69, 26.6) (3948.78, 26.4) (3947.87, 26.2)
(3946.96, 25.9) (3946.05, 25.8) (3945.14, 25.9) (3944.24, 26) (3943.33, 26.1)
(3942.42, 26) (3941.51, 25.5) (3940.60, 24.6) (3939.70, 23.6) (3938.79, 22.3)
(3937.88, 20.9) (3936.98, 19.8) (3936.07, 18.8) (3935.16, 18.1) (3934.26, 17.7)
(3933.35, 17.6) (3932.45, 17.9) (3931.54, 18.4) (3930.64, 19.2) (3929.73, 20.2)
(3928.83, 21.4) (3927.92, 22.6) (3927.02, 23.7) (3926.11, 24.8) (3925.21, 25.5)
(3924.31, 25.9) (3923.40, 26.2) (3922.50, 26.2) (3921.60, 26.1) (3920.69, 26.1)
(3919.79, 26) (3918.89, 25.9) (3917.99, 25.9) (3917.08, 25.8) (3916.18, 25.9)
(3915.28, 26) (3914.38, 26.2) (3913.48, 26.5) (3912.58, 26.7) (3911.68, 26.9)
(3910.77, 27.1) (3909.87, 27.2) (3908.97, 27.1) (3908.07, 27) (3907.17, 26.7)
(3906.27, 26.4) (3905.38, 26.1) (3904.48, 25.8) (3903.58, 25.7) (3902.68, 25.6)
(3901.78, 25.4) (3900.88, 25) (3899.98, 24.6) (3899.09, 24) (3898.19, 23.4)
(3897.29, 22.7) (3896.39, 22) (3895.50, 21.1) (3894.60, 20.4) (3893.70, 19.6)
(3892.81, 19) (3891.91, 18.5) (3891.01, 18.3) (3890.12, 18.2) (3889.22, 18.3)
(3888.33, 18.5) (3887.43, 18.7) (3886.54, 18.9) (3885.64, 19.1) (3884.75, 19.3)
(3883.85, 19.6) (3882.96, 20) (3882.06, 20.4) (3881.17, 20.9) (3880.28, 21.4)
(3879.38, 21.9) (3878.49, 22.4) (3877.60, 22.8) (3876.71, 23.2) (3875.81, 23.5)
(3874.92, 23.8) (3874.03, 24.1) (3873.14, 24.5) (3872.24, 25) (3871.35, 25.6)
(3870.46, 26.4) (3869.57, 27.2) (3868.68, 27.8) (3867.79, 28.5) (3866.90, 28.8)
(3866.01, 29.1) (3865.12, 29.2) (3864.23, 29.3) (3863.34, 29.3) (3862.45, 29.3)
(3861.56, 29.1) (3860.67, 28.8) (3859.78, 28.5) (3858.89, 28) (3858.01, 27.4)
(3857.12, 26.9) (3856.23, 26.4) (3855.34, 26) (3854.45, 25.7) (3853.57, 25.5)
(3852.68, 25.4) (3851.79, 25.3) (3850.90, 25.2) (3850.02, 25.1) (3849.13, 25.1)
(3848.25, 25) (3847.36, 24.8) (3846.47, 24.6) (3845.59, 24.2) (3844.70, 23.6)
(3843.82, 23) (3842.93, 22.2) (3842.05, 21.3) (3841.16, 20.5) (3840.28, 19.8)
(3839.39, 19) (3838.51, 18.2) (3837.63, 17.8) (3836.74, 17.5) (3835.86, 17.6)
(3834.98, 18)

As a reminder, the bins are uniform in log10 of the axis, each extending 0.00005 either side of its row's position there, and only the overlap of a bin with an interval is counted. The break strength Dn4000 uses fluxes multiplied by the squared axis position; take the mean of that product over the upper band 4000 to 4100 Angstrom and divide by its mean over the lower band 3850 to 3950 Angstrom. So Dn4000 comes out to 1.3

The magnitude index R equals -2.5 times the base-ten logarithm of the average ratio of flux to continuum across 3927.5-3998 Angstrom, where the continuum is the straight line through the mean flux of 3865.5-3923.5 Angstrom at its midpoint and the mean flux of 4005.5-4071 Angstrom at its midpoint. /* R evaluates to 0.15 mag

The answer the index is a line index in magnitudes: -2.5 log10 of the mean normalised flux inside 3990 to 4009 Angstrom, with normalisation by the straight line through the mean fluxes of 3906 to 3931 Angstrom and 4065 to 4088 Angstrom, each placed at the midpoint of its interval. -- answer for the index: -0.10 mag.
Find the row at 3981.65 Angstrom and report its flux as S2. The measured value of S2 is 25.4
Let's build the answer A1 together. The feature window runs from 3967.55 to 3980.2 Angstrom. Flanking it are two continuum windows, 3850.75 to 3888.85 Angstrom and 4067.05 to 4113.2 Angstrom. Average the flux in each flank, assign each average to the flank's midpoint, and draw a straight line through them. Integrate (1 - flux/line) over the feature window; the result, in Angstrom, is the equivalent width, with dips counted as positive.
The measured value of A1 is 3.2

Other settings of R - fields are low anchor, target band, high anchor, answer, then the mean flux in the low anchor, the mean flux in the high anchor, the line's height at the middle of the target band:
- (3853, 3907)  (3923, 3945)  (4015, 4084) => 0.170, 24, 30.2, 26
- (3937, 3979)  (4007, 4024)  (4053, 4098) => -0.210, 22.3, 29.2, 25.7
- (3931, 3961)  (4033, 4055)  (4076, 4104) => -0.179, 23.9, 27.1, 26.1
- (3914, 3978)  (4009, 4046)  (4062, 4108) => -0.198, 22.6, 27.6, 25.5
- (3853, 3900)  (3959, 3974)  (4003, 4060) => 0.480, 23.8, 30.7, 27.8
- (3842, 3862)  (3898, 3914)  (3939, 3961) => -0.015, 25.6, 25.7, 25.6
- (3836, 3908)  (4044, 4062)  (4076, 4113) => -0.173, 23.7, 26.7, 26.2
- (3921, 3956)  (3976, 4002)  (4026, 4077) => -0.050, 23.8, 30.2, 26.6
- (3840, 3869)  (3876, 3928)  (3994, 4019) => 0.172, 26.1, 30.6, 27.5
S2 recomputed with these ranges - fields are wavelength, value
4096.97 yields 23.6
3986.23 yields 28.4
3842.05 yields 21.3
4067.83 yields 30.1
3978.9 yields 23.9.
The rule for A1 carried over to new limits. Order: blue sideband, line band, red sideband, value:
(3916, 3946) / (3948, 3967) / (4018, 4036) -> 1.4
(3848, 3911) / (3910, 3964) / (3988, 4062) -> 5.3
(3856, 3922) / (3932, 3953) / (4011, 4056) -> 2.5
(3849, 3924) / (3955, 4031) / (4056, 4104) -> -0.1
